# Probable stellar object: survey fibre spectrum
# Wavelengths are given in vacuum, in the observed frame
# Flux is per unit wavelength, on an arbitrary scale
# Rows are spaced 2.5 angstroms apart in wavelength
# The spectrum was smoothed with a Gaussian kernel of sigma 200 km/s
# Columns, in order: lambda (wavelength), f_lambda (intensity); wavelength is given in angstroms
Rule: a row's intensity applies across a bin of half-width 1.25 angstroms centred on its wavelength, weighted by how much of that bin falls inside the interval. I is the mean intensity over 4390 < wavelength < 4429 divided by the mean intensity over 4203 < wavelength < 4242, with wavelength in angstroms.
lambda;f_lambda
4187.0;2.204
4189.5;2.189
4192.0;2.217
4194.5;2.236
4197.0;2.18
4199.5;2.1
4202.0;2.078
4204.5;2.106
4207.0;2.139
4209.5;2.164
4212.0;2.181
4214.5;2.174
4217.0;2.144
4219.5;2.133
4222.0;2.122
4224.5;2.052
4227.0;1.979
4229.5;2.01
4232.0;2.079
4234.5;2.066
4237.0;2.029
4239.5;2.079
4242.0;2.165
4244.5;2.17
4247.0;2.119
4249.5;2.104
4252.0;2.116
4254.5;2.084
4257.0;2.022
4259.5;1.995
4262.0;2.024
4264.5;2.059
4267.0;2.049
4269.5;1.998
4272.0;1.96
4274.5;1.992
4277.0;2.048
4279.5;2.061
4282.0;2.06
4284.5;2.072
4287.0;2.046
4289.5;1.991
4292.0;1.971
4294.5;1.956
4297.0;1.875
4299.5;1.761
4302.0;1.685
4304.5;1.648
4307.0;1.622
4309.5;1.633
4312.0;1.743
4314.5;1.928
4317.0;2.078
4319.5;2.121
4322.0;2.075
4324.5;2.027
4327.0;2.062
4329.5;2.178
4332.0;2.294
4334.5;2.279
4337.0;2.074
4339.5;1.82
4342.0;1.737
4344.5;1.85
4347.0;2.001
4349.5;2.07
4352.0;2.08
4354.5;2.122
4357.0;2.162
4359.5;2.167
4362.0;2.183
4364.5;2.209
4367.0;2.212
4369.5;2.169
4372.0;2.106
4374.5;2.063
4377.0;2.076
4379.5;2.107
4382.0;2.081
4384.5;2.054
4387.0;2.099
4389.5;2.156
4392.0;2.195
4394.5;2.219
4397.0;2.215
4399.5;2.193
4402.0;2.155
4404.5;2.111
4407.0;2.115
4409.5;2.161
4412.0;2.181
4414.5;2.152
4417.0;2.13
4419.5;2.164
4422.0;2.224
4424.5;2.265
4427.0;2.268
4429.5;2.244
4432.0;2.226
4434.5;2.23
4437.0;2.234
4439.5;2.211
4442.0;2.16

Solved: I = 1.0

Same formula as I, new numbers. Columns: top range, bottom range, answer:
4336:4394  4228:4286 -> 1.01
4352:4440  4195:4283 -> 1.04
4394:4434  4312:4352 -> 1.08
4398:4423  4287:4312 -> 1.20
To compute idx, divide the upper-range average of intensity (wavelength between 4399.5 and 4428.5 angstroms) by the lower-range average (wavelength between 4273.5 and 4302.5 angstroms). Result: 1.11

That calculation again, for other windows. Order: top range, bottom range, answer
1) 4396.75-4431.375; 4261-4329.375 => 1.12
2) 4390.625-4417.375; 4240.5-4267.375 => 1.04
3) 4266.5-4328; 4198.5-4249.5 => 0.92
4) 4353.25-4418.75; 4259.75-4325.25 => 1.11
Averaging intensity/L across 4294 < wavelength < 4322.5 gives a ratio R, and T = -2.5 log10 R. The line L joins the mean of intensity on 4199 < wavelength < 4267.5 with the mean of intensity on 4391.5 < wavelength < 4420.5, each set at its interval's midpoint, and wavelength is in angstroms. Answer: 0.16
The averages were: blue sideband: 2.09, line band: 1.83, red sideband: 2.17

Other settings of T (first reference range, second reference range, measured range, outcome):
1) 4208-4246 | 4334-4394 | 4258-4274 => 0.04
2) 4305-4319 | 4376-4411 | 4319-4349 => -0.08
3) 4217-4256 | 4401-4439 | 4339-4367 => 0.05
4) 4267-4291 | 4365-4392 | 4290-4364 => 0.05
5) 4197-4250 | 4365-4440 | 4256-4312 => 0.11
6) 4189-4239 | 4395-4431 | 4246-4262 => 0.03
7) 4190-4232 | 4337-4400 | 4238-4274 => 0.03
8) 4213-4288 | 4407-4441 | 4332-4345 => 0.08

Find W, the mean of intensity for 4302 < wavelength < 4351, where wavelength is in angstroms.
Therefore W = 1.95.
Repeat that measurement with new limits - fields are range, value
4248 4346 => 1.98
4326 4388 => 2.09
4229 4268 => 2.07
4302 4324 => 1.85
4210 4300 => 2.05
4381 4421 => 2.15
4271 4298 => 2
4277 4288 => 2.06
